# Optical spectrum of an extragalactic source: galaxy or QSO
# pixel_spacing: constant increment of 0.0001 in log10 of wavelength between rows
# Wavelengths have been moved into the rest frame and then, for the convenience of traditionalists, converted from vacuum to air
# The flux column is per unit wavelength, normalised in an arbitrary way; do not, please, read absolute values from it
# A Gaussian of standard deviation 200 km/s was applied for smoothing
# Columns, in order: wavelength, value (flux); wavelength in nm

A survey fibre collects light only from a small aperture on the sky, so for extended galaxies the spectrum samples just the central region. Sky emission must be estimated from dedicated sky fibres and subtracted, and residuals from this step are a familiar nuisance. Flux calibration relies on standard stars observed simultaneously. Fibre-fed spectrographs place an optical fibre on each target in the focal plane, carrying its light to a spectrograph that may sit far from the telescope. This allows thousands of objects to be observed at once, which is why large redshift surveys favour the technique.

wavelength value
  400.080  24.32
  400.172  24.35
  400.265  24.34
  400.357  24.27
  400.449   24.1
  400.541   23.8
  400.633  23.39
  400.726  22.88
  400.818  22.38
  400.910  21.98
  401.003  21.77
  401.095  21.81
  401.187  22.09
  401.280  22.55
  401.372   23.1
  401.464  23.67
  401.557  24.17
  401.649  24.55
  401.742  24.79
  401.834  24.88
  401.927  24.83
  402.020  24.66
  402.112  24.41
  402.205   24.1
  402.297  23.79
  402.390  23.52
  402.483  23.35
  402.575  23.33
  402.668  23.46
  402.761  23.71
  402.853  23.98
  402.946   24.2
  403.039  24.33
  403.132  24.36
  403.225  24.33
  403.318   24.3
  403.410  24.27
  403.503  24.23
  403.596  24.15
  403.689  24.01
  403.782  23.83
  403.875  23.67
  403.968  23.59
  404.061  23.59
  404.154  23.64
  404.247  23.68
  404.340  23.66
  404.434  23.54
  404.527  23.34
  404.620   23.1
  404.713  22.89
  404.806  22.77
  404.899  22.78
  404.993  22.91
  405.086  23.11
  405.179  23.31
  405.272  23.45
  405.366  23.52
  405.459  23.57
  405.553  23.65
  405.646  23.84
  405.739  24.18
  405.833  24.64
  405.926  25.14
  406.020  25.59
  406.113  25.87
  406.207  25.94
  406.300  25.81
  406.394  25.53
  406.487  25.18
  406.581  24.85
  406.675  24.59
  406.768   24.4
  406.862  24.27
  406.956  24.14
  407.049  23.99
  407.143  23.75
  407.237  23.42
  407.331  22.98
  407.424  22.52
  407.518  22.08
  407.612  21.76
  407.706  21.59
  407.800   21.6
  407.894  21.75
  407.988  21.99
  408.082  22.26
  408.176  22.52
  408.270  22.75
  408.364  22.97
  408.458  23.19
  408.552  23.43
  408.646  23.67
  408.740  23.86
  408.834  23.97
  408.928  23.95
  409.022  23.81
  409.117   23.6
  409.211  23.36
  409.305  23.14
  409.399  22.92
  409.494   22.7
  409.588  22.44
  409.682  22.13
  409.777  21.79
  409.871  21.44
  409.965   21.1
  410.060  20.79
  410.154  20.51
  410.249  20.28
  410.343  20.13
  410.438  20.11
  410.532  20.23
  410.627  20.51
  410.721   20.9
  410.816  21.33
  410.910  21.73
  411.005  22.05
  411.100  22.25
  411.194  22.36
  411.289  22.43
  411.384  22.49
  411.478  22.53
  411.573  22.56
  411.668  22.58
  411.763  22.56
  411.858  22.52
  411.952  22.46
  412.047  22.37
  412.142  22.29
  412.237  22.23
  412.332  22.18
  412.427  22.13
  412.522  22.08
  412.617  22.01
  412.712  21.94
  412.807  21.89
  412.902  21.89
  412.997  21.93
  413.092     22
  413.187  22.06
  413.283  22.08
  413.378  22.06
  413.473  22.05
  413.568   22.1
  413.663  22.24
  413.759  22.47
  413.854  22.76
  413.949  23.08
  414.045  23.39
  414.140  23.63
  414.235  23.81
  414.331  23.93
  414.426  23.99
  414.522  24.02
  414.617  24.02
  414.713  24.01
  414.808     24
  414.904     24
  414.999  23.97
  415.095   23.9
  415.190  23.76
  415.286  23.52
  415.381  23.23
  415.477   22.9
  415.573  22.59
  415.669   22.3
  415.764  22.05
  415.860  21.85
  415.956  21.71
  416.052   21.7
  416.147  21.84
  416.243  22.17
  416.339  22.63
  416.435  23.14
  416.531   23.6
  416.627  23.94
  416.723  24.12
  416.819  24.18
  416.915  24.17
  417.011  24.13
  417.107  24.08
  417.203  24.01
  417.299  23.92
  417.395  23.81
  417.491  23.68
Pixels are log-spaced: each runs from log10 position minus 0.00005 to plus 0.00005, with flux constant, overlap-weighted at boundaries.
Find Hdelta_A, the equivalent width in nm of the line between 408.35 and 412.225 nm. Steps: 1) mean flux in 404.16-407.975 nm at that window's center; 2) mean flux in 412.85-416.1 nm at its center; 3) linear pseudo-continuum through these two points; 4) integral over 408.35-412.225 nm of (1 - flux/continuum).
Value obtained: 0.180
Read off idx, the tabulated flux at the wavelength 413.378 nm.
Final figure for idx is 22.06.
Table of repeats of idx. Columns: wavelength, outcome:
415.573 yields 22.59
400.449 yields 24.1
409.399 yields 22.92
